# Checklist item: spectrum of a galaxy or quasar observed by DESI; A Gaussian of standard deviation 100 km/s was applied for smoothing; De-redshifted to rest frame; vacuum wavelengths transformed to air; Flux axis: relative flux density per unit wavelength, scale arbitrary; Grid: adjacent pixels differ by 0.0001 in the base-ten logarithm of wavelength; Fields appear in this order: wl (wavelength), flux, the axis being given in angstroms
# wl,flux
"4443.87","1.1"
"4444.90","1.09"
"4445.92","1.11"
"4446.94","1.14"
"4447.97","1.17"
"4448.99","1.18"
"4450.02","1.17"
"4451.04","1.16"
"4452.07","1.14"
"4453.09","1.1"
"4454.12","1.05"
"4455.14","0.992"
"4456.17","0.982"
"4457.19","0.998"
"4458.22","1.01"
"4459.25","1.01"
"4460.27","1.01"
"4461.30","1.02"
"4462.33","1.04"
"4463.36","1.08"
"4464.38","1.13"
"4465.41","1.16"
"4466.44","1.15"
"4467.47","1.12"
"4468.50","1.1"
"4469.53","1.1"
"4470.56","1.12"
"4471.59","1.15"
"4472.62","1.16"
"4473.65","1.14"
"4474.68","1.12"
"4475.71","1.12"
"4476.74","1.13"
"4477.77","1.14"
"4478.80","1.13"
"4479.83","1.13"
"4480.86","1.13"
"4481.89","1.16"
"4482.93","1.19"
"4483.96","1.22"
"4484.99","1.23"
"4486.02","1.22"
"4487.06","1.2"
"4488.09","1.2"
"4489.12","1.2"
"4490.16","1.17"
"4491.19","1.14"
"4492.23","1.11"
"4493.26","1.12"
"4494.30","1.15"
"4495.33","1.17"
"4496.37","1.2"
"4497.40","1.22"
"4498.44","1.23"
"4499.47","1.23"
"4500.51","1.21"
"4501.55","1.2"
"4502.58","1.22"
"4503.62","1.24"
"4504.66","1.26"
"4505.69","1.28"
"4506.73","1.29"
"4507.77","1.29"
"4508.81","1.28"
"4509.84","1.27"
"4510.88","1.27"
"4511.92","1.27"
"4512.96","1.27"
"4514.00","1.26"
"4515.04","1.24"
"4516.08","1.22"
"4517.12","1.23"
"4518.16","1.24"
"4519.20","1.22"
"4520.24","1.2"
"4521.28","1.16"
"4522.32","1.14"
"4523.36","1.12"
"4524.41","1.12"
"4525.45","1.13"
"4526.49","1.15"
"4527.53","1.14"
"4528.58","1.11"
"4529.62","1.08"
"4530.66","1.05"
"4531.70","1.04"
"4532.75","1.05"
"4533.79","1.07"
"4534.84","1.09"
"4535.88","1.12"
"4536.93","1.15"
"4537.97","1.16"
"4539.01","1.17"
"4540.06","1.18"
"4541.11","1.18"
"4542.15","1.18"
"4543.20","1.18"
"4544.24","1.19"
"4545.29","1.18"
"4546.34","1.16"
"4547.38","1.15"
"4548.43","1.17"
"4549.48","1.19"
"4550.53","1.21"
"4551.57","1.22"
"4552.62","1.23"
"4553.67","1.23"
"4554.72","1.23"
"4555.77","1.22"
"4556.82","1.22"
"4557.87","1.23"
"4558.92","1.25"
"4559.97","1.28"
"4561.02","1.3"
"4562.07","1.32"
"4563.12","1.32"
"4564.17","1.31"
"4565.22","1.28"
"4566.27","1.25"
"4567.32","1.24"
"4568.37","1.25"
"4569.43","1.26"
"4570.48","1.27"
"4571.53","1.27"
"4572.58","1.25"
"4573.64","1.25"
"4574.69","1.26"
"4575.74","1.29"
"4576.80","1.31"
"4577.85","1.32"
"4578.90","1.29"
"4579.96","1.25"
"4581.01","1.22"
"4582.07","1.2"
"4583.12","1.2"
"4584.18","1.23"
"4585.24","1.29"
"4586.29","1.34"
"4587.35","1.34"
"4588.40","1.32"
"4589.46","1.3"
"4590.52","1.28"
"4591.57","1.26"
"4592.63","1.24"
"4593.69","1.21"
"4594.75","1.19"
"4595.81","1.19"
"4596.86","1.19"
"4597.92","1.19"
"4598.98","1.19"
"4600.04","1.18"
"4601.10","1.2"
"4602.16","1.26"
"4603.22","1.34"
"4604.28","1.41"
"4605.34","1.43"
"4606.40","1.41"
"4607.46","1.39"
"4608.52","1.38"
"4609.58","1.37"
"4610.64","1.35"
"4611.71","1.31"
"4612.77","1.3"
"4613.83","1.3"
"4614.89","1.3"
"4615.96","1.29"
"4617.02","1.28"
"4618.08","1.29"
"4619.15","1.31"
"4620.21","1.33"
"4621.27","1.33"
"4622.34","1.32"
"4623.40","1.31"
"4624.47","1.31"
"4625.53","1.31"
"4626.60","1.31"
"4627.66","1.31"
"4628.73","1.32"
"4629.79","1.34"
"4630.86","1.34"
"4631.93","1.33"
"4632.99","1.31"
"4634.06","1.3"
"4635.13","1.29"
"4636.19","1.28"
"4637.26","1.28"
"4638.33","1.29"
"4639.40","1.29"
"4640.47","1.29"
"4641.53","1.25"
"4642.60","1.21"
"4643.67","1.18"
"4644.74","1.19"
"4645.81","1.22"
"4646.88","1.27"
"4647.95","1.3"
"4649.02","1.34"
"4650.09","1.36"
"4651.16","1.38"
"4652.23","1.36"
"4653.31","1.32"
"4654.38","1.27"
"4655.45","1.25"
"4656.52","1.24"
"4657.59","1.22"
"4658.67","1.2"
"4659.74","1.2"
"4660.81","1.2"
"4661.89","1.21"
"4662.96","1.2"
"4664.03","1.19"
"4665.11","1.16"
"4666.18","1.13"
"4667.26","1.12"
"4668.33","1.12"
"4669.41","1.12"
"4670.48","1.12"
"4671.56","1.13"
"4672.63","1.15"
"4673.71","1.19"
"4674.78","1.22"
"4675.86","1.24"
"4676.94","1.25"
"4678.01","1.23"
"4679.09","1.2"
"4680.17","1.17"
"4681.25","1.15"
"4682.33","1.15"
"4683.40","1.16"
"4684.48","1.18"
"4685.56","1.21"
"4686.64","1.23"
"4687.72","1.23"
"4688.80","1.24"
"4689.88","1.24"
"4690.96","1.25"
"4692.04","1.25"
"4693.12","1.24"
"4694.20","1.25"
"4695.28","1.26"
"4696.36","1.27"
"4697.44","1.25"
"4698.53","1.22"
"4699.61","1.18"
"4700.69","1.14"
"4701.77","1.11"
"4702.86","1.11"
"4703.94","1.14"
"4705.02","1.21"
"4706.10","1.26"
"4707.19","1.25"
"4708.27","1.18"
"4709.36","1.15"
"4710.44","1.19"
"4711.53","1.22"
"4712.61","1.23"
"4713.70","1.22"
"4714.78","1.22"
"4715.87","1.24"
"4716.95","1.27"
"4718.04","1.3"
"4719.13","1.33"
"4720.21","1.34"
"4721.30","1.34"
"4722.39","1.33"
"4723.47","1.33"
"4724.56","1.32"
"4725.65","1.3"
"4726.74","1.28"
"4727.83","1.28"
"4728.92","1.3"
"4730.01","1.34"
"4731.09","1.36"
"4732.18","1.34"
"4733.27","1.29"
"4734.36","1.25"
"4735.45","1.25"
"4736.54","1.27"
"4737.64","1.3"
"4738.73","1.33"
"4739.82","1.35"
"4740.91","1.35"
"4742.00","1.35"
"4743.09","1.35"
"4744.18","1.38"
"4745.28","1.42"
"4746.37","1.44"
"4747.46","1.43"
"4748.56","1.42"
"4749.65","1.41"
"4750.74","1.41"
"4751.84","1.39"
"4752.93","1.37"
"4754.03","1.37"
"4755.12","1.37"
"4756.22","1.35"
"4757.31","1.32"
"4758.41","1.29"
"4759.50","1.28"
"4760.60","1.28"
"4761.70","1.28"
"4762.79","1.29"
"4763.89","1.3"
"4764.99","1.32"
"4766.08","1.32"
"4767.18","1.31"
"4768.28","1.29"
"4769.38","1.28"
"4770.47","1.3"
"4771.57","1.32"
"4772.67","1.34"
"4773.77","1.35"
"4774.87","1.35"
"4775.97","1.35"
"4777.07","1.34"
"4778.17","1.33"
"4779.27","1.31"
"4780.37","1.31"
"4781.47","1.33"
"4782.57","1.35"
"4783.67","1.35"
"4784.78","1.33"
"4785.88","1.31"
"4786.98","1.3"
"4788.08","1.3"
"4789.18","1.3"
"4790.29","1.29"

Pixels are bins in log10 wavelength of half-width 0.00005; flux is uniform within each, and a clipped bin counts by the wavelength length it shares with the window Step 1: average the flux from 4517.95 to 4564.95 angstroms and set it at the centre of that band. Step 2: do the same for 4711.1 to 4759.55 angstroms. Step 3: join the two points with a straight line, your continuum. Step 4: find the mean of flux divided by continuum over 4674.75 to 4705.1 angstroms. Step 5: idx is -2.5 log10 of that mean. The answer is 0.07 mag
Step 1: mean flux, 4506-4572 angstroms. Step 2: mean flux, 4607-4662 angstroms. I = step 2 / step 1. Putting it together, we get 1.08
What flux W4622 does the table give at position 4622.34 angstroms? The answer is 1.32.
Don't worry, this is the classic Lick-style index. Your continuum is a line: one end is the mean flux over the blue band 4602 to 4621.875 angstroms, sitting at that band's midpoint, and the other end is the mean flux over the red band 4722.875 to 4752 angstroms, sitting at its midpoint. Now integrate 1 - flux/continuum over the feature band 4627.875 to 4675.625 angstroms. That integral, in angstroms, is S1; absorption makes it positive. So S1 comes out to 3.41 angstroms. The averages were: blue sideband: 1.34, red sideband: 1.34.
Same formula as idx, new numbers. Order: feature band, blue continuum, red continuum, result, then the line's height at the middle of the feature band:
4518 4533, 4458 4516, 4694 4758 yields 0.06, 1.19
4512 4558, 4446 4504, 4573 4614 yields 0.04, 1.21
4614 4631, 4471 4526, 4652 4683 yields -0.10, 1.2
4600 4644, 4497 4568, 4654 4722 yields -0.09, 1.21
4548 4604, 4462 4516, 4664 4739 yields -0.04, 1.2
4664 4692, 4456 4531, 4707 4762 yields 0.08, 1.28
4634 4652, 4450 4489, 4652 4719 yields -0.08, 1.19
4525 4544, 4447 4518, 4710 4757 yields 0.07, 1.2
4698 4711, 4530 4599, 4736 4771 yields 0.12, 1.31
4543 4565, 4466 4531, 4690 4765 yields -0.02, 1.21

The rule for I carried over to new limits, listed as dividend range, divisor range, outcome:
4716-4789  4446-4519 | 1.14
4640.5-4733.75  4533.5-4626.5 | 0.98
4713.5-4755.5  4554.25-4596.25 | 1.06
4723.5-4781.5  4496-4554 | 1.12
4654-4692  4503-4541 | 1.01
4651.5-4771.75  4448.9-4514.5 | 1.09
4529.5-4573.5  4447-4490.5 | 1.07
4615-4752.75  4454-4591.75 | 1.06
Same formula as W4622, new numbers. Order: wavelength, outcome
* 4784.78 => 1.33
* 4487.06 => 1.2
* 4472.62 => 1.16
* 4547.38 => 1.15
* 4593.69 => 1.21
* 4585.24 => 1.29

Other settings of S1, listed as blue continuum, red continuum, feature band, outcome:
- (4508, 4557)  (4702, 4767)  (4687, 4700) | 0.4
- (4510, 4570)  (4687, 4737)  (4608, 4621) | -1.0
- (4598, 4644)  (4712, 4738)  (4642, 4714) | 4.8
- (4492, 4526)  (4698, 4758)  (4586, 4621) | -1.2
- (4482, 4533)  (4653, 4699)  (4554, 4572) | -1.0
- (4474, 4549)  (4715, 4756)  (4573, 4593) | -0.7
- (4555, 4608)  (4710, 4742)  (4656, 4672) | 1.4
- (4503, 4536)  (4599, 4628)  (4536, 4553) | 0.6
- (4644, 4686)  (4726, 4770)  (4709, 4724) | 0.2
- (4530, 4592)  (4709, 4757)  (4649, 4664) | 0.2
